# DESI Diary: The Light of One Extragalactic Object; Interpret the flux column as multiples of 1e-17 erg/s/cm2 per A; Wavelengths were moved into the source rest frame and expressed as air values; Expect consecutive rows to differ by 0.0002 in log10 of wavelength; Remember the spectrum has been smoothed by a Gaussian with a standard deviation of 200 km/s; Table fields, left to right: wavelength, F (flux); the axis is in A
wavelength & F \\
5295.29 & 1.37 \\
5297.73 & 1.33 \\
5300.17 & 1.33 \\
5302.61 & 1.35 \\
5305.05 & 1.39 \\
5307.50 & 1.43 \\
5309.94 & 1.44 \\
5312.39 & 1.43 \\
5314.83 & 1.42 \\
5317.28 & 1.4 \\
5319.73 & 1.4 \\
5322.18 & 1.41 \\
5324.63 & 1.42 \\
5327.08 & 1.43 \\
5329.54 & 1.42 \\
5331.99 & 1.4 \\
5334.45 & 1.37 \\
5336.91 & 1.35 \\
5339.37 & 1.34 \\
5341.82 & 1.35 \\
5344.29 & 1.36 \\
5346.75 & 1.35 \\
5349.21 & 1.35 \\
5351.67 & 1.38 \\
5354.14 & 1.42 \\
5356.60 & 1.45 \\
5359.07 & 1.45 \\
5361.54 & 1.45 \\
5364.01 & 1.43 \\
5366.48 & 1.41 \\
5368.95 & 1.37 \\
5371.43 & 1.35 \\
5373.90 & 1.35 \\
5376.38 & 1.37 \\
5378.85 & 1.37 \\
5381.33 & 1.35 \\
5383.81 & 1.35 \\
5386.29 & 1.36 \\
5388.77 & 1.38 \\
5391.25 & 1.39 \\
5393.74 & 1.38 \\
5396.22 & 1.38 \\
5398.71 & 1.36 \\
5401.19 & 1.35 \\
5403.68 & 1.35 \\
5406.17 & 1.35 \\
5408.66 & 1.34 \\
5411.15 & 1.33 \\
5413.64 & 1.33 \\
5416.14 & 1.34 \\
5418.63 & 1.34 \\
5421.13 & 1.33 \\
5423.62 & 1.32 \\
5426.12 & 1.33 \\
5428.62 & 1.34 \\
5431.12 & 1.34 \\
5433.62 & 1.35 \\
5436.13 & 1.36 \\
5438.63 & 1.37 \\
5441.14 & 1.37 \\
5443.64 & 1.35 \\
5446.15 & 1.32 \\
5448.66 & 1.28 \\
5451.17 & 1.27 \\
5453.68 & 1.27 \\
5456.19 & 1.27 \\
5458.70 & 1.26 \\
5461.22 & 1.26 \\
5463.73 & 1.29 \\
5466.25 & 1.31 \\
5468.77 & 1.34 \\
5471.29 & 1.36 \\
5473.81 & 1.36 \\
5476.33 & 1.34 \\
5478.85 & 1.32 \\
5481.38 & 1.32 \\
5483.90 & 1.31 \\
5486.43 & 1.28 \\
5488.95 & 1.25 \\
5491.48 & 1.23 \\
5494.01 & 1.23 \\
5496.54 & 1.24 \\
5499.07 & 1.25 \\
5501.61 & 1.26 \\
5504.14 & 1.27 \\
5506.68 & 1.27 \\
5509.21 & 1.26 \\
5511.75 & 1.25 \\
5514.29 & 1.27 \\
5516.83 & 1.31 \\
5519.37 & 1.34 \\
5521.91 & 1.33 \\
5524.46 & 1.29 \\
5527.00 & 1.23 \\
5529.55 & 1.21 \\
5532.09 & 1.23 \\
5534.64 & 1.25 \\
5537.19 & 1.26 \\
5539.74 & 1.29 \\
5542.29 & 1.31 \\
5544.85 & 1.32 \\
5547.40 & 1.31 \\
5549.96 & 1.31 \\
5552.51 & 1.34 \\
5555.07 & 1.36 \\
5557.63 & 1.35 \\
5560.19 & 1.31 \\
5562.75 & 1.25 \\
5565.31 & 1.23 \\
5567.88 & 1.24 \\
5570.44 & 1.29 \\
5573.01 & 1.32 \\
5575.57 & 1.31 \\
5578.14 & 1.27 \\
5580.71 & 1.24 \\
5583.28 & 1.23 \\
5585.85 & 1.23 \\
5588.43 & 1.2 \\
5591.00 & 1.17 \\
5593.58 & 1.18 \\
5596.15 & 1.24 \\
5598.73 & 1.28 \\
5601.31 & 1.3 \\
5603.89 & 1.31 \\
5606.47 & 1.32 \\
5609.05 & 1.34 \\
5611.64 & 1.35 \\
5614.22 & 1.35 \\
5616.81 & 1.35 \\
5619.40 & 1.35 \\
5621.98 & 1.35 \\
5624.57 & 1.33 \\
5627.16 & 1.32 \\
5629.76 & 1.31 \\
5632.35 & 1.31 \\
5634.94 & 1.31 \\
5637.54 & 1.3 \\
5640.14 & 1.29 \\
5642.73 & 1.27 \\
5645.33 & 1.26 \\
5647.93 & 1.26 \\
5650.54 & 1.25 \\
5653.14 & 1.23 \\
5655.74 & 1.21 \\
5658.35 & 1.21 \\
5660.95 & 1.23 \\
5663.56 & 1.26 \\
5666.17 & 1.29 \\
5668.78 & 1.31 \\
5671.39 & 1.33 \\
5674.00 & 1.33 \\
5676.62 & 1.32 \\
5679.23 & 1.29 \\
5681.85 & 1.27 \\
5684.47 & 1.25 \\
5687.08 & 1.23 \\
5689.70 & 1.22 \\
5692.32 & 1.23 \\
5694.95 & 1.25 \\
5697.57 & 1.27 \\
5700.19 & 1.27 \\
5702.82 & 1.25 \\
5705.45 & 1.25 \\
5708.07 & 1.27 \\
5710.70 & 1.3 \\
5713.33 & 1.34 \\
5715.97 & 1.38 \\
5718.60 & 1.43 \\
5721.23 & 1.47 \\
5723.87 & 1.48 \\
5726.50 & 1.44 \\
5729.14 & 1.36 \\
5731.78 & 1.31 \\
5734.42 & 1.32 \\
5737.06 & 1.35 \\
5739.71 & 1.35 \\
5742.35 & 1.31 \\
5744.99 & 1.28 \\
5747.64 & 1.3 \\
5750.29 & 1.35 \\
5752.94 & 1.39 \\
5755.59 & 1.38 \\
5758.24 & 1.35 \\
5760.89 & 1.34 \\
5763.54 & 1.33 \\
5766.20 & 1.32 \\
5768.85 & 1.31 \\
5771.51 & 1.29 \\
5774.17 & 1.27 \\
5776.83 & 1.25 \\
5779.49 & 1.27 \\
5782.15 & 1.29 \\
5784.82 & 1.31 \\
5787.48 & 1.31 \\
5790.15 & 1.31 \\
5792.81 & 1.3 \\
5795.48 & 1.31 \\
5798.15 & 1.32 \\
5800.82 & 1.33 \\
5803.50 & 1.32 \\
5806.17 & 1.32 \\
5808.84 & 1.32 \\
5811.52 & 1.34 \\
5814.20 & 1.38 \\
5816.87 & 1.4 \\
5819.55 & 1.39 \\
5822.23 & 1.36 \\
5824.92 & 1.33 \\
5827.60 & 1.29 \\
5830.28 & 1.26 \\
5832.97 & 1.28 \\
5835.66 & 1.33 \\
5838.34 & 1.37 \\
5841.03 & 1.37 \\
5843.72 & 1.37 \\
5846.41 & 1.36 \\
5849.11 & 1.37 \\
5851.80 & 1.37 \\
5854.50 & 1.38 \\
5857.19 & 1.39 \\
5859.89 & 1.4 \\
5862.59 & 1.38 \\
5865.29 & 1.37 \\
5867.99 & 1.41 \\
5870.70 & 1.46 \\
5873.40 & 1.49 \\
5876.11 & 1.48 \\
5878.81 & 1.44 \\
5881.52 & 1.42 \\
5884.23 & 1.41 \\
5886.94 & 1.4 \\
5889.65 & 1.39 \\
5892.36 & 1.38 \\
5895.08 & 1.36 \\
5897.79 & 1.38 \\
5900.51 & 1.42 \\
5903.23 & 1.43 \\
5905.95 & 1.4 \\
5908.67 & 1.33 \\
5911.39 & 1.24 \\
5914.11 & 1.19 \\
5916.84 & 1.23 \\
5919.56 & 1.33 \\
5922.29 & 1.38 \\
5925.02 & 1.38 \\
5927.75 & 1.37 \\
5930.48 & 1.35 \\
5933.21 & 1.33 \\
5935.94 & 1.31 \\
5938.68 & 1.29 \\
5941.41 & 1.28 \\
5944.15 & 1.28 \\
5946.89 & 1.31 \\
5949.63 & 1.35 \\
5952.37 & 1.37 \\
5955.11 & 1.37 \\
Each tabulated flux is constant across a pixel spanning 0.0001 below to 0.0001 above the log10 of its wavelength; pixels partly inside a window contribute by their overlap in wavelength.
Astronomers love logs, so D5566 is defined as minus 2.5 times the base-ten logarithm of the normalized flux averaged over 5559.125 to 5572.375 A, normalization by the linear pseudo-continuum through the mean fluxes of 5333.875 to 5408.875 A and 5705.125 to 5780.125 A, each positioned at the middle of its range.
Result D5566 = 0.08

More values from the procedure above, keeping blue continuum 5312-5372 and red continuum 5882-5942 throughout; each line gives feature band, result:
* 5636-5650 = 0.079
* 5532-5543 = 0.090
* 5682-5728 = 0.042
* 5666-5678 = 0.040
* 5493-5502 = 0.115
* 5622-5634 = 0.041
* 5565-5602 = 0.105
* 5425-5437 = 0.036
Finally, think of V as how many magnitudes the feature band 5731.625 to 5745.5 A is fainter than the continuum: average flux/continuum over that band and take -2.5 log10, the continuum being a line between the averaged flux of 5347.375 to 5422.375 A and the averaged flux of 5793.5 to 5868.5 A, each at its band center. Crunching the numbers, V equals 0.02 mag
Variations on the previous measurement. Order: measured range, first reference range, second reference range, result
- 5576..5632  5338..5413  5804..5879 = 0.07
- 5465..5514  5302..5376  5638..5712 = 0.04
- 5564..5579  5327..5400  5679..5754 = 0.06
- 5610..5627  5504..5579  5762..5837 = -0.04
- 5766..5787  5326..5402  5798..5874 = 0.06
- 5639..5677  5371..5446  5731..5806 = 0.05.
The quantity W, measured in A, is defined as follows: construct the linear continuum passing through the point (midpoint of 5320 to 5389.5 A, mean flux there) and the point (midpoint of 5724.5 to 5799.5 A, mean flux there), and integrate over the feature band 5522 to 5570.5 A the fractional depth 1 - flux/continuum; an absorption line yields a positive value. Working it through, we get 2.58 A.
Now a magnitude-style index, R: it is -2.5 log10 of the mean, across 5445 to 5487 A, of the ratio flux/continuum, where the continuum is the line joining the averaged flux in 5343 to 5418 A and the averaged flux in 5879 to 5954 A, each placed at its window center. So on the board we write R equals 0.05 mag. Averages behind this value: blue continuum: 1.37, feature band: 1.3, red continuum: 1.35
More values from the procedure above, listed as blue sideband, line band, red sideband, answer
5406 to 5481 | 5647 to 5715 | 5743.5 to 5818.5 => 0.05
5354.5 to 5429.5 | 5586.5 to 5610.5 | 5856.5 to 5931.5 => 0.09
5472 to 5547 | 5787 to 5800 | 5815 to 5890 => 0.04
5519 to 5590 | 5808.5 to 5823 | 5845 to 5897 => 0.01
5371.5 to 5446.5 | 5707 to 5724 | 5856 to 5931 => -0.01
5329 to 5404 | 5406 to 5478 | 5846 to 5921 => 0.04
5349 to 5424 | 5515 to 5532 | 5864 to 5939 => 0.07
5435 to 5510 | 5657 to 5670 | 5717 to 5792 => 0.05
